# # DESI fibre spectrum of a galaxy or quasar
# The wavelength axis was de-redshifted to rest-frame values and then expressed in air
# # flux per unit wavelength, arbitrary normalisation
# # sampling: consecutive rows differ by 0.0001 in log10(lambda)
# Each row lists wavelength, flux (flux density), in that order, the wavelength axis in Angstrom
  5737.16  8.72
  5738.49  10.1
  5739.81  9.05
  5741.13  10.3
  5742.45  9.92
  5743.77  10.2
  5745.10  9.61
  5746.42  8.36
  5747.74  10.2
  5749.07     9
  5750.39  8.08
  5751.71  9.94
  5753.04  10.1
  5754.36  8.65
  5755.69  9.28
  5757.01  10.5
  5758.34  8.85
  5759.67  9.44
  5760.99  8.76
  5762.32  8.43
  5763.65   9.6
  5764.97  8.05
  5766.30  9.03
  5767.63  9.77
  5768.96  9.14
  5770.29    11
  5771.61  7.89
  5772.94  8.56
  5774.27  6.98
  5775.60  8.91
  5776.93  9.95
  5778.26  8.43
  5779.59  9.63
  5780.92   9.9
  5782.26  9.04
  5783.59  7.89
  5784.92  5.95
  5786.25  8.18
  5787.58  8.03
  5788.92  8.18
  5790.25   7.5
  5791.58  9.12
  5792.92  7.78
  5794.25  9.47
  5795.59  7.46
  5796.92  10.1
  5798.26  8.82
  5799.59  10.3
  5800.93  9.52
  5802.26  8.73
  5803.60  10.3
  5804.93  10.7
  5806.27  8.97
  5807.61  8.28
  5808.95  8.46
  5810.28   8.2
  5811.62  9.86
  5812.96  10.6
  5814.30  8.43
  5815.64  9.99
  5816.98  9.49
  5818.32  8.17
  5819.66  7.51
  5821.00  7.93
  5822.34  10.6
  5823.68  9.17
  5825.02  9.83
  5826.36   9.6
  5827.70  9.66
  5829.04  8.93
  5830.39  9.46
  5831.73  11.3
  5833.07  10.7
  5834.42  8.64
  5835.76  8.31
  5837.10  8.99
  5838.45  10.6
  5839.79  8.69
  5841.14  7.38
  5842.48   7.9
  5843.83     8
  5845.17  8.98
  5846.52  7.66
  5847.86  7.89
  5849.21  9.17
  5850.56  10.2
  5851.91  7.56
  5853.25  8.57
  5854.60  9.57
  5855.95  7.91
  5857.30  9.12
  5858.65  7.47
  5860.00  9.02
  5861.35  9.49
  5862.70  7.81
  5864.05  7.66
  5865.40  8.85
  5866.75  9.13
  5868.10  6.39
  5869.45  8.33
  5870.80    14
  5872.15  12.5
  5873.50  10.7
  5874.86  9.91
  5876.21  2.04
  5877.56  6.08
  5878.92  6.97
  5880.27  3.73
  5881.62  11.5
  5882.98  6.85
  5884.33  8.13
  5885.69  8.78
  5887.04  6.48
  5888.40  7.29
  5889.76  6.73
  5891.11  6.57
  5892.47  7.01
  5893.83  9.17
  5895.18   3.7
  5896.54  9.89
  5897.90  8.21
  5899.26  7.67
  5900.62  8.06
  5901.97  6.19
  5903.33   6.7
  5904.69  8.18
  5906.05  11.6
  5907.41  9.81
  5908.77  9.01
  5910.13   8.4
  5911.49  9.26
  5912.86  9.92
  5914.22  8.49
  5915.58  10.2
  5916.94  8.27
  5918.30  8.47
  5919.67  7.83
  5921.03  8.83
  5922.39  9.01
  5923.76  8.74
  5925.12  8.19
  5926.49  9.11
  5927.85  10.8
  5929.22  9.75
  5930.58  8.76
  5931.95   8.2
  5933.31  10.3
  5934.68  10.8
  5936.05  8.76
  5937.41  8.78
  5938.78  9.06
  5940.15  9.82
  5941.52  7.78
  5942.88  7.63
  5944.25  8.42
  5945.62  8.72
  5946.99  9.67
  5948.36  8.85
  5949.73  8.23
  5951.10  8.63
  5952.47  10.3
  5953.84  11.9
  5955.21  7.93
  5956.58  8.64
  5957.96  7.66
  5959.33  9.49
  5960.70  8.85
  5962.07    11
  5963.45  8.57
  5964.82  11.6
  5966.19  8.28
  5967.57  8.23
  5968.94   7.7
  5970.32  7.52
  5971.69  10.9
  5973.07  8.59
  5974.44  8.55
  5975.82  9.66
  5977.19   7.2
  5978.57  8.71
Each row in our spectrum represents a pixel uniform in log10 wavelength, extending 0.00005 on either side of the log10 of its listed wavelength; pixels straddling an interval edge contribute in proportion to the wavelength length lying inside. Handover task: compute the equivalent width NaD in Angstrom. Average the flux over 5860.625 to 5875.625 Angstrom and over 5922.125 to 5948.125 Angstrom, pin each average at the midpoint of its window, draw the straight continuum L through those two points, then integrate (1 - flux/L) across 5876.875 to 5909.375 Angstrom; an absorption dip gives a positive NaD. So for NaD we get 5.7 Angstrom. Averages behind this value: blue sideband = 9.48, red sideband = 9.06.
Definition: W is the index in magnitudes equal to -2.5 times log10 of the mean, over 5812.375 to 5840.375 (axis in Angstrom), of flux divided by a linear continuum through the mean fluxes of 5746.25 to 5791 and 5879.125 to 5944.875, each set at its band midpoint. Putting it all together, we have -0.081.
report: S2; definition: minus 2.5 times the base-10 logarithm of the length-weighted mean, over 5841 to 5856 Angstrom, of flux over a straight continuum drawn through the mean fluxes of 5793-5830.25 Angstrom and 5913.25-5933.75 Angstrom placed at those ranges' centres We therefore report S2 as 0.08 mag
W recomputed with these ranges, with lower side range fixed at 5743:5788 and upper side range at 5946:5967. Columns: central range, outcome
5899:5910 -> 0.095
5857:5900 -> 0.144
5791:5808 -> -0.020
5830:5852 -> 0.021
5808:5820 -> 0.009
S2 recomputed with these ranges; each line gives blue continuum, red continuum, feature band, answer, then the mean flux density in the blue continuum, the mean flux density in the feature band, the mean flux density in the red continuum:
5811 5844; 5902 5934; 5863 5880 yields 0.084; 9.2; 8.42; 8.98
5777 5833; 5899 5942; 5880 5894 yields 0.189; 9.04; 7.52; 8.92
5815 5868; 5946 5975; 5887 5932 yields 0.075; 8.87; 8.4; 9.1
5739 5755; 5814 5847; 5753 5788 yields 0.057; 9.46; 8.87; 9.05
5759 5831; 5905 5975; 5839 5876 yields 0.026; 8.96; 8.81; 9.09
